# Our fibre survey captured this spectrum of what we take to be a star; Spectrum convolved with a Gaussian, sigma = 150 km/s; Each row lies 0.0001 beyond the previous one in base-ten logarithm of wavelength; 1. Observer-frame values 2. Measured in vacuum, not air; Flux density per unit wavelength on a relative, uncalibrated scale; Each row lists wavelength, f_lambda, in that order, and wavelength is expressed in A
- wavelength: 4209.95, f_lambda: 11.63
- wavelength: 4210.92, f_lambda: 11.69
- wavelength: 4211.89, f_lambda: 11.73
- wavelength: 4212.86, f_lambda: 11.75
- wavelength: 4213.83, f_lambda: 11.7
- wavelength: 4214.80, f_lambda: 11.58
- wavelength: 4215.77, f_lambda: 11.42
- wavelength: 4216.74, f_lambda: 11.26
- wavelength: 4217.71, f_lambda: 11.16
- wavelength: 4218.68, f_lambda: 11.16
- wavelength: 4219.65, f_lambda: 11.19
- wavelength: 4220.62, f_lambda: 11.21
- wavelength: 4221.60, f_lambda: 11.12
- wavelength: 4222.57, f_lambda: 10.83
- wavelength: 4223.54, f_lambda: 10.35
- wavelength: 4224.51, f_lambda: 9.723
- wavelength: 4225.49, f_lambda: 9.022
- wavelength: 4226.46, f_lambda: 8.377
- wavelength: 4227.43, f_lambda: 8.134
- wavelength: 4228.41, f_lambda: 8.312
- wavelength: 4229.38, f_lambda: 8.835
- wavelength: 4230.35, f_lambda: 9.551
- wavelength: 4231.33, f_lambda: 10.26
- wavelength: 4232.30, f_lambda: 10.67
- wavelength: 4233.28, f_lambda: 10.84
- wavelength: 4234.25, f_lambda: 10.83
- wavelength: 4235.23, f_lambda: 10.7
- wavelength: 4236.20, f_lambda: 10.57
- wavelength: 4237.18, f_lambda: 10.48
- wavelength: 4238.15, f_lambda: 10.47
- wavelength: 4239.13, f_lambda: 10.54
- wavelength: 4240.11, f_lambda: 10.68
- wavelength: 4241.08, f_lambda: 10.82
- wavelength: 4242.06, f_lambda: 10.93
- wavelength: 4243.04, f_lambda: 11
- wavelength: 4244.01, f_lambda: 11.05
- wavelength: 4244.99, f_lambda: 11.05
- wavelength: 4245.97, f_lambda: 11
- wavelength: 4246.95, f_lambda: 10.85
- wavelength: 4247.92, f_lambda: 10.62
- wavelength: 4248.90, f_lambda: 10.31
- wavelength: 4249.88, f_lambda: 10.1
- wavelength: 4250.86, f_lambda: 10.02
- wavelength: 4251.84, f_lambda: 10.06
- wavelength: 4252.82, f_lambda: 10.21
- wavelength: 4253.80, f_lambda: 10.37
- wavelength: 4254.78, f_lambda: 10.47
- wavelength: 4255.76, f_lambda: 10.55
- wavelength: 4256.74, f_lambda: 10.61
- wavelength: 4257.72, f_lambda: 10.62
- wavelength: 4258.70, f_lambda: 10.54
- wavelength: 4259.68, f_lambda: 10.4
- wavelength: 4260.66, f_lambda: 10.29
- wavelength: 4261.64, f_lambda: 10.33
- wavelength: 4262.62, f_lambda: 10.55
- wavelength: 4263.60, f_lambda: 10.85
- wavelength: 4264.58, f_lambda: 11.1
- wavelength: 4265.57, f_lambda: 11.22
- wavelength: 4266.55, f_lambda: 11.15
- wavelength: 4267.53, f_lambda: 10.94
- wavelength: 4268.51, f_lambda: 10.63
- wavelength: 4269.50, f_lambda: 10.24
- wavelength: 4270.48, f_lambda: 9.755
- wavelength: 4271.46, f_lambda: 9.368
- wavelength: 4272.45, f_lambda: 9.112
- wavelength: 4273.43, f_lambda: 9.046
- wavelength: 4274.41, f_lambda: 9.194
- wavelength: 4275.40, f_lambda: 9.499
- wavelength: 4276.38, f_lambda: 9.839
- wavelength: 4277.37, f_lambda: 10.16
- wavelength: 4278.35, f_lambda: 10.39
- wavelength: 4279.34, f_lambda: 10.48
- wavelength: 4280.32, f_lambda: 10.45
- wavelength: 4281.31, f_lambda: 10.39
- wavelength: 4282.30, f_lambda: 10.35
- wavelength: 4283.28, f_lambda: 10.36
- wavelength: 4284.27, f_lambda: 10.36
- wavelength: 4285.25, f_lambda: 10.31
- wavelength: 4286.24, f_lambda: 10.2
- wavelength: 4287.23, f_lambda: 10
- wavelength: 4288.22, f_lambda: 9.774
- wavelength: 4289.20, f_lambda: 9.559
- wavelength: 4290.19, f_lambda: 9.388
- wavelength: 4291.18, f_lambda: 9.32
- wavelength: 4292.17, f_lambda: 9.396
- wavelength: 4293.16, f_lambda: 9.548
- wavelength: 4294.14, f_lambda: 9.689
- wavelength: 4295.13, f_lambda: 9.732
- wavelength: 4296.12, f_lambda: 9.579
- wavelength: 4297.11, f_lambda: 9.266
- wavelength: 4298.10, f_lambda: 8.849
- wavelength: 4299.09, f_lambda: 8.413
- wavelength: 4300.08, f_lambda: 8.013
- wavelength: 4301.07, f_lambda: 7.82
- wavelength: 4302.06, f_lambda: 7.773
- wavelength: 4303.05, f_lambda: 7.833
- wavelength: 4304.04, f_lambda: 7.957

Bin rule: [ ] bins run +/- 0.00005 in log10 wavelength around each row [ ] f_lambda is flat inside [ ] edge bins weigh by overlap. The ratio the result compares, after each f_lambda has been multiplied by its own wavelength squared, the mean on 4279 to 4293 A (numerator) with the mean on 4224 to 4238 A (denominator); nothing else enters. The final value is 1.1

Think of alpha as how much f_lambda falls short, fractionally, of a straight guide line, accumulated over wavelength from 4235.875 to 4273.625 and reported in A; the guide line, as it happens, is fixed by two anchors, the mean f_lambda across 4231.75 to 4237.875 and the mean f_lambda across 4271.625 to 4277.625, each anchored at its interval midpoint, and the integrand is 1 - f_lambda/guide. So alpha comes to -1.7 A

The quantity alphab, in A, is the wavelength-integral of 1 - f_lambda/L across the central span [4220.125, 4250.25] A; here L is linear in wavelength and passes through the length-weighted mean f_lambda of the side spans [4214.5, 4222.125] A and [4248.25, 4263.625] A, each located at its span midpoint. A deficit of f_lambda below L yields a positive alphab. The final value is 1.5 A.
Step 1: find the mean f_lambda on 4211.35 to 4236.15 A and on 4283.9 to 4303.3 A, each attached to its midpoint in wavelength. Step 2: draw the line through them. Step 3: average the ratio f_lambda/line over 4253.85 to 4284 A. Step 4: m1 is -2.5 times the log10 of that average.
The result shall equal -0.07 mag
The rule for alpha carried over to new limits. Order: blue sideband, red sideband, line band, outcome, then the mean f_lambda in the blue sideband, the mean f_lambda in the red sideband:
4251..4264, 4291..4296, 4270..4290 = -0.1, 10.4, 9.56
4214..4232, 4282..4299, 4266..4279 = -0.1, 10.2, 9.71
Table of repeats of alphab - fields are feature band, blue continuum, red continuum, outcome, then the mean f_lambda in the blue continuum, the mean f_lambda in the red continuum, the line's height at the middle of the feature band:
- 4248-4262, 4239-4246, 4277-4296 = 0.4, 10.9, 9.98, 10.6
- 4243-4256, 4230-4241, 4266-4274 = -0.2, 10.5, 10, 10.3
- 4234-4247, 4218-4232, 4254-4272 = -0.8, 9.89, 10.5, 10.2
